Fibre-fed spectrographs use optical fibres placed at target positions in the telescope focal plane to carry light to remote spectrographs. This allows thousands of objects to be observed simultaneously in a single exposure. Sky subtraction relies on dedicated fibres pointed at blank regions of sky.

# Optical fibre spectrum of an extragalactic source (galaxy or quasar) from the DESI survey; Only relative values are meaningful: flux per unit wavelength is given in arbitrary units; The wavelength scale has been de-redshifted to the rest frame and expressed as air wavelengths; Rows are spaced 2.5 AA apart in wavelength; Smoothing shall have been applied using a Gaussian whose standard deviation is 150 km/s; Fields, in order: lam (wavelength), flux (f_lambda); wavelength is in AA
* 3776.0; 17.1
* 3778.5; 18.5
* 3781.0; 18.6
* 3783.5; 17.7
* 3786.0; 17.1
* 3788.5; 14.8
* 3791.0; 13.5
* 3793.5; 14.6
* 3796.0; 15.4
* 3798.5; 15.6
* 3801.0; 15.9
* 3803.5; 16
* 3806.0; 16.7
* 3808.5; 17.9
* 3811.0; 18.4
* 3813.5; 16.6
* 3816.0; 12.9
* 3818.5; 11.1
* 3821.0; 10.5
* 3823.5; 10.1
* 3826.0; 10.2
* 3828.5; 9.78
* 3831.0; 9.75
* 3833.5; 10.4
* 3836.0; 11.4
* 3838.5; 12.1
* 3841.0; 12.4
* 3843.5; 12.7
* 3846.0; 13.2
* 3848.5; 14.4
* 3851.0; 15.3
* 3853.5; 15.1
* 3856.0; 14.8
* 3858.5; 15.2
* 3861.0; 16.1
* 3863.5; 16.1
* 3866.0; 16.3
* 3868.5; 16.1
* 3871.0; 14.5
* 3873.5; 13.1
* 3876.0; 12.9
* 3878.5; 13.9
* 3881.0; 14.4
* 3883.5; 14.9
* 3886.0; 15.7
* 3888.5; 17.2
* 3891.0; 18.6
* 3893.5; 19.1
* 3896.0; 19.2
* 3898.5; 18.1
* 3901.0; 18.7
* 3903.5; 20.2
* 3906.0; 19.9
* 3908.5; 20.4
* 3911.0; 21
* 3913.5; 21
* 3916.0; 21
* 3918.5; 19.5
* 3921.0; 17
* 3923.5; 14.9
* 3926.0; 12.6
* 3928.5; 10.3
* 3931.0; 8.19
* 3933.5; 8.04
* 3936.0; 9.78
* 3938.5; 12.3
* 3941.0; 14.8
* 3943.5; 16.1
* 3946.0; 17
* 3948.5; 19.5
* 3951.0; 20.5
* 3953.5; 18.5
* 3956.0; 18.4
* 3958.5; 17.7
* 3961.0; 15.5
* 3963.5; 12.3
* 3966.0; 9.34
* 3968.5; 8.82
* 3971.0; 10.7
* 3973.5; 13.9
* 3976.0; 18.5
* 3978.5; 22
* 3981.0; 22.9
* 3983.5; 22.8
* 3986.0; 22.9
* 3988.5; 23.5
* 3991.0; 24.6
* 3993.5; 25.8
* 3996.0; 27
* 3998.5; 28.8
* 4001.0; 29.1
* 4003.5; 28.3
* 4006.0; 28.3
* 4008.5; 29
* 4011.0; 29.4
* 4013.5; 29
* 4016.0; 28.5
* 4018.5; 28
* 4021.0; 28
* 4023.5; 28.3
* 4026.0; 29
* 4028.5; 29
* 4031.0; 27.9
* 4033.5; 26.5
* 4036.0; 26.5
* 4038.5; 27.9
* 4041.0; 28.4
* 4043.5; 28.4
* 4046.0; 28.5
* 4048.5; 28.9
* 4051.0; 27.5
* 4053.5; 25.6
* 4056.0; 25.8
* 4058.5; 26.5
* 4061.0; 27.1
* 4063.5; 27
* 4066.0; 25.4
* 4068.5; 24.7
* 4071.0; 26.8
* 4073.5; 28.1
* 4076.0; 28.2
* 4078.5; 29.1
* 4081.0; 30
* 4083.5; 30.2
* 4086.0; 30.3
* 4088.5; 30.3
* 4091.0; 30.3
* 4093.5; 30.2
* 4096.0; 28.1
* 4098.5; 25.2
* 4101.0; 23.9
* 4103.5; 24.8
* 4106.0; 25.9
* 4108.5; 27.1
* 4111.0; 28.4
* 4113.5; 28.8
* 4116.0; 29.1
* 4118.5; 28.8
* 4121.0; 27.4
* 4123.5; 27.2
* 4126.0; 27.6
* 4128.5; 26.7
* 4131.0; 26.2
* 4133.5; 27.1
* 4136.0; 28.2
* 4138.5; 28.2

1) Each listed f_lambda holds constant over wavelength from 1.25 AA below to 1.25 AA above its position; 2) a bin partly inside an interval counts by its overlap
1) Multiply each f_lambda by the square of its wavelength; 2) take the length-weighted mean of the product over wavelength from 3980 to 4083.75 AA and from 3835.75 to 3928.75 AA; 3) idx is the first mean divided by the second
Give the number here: 1.82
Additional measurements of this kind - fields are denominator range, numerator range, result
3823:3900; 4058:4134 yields 2.16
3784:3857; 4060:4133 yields 2.31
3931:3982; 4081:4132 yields 1.99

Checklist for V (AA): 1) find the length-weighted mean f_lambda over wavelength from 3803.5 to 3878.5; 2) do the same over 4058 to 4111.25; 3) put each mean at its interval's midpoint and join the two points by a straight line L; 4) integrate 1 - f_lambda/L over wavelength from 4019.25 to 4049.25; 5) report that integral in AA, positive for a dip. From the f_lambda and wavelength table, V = -4.1 AA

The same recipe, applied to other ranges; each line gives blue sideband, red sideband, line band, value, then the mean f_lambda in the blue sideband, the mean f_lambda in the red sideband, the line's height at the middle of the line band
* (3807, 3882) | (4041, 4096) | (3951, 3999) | 6.8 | 13.6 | 28.1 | 22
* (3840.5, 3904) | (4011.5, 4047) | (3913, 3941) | 8.4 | 15.7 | 28.2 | 20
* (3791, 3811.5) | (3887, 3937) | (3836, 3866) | 3.9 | 16.1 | 16.8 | 16.4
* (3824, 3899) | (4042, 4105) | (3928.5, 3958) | 7.4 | 14.4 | 27.6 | 19.5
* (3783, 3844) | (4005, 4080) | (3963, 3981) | 7.0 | 13.7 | 27.7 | 23.4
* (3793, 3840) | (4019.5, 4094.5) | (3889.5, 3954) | 9.4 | 13.4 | 28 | 19.8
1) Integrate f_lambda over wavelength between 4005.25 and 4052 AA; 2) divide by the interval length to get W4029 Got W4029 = 28.3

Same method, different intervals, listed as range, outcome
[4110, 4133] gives 27.8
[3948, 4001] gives 19.5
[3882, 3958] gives 16.7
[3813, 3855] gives 12.2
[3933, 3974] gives 14.4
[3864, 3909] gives 16.8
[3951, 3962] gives 17.9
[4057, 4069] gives 26.2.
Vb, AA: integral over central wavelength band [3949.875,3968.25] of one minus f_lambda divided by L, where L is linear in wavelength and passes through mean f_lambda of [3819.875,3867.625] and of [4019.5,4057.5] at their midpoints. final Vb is 5.1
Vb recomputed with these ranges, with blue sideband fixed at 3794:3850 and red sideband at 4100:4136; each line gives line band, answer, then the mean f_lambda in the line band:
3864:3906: -0.50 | 16.5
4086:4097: -1.67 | 29.8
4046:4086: -4.53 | 27.5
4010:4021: -3.08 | 28.6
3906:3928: -0.62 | 18.2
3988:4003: -3.68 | 26.7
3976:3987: -0.73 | 22.2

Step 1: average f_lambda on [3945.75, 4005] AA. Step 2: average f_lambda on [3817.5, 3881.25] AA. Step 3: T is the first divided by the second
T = 1.52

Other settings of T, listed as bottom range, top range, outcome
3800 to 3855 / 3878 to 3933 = 1.28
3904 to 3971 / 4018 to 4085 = 1.78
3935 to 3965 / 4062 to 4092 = 1.77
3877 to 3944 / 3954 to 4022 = 1.38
